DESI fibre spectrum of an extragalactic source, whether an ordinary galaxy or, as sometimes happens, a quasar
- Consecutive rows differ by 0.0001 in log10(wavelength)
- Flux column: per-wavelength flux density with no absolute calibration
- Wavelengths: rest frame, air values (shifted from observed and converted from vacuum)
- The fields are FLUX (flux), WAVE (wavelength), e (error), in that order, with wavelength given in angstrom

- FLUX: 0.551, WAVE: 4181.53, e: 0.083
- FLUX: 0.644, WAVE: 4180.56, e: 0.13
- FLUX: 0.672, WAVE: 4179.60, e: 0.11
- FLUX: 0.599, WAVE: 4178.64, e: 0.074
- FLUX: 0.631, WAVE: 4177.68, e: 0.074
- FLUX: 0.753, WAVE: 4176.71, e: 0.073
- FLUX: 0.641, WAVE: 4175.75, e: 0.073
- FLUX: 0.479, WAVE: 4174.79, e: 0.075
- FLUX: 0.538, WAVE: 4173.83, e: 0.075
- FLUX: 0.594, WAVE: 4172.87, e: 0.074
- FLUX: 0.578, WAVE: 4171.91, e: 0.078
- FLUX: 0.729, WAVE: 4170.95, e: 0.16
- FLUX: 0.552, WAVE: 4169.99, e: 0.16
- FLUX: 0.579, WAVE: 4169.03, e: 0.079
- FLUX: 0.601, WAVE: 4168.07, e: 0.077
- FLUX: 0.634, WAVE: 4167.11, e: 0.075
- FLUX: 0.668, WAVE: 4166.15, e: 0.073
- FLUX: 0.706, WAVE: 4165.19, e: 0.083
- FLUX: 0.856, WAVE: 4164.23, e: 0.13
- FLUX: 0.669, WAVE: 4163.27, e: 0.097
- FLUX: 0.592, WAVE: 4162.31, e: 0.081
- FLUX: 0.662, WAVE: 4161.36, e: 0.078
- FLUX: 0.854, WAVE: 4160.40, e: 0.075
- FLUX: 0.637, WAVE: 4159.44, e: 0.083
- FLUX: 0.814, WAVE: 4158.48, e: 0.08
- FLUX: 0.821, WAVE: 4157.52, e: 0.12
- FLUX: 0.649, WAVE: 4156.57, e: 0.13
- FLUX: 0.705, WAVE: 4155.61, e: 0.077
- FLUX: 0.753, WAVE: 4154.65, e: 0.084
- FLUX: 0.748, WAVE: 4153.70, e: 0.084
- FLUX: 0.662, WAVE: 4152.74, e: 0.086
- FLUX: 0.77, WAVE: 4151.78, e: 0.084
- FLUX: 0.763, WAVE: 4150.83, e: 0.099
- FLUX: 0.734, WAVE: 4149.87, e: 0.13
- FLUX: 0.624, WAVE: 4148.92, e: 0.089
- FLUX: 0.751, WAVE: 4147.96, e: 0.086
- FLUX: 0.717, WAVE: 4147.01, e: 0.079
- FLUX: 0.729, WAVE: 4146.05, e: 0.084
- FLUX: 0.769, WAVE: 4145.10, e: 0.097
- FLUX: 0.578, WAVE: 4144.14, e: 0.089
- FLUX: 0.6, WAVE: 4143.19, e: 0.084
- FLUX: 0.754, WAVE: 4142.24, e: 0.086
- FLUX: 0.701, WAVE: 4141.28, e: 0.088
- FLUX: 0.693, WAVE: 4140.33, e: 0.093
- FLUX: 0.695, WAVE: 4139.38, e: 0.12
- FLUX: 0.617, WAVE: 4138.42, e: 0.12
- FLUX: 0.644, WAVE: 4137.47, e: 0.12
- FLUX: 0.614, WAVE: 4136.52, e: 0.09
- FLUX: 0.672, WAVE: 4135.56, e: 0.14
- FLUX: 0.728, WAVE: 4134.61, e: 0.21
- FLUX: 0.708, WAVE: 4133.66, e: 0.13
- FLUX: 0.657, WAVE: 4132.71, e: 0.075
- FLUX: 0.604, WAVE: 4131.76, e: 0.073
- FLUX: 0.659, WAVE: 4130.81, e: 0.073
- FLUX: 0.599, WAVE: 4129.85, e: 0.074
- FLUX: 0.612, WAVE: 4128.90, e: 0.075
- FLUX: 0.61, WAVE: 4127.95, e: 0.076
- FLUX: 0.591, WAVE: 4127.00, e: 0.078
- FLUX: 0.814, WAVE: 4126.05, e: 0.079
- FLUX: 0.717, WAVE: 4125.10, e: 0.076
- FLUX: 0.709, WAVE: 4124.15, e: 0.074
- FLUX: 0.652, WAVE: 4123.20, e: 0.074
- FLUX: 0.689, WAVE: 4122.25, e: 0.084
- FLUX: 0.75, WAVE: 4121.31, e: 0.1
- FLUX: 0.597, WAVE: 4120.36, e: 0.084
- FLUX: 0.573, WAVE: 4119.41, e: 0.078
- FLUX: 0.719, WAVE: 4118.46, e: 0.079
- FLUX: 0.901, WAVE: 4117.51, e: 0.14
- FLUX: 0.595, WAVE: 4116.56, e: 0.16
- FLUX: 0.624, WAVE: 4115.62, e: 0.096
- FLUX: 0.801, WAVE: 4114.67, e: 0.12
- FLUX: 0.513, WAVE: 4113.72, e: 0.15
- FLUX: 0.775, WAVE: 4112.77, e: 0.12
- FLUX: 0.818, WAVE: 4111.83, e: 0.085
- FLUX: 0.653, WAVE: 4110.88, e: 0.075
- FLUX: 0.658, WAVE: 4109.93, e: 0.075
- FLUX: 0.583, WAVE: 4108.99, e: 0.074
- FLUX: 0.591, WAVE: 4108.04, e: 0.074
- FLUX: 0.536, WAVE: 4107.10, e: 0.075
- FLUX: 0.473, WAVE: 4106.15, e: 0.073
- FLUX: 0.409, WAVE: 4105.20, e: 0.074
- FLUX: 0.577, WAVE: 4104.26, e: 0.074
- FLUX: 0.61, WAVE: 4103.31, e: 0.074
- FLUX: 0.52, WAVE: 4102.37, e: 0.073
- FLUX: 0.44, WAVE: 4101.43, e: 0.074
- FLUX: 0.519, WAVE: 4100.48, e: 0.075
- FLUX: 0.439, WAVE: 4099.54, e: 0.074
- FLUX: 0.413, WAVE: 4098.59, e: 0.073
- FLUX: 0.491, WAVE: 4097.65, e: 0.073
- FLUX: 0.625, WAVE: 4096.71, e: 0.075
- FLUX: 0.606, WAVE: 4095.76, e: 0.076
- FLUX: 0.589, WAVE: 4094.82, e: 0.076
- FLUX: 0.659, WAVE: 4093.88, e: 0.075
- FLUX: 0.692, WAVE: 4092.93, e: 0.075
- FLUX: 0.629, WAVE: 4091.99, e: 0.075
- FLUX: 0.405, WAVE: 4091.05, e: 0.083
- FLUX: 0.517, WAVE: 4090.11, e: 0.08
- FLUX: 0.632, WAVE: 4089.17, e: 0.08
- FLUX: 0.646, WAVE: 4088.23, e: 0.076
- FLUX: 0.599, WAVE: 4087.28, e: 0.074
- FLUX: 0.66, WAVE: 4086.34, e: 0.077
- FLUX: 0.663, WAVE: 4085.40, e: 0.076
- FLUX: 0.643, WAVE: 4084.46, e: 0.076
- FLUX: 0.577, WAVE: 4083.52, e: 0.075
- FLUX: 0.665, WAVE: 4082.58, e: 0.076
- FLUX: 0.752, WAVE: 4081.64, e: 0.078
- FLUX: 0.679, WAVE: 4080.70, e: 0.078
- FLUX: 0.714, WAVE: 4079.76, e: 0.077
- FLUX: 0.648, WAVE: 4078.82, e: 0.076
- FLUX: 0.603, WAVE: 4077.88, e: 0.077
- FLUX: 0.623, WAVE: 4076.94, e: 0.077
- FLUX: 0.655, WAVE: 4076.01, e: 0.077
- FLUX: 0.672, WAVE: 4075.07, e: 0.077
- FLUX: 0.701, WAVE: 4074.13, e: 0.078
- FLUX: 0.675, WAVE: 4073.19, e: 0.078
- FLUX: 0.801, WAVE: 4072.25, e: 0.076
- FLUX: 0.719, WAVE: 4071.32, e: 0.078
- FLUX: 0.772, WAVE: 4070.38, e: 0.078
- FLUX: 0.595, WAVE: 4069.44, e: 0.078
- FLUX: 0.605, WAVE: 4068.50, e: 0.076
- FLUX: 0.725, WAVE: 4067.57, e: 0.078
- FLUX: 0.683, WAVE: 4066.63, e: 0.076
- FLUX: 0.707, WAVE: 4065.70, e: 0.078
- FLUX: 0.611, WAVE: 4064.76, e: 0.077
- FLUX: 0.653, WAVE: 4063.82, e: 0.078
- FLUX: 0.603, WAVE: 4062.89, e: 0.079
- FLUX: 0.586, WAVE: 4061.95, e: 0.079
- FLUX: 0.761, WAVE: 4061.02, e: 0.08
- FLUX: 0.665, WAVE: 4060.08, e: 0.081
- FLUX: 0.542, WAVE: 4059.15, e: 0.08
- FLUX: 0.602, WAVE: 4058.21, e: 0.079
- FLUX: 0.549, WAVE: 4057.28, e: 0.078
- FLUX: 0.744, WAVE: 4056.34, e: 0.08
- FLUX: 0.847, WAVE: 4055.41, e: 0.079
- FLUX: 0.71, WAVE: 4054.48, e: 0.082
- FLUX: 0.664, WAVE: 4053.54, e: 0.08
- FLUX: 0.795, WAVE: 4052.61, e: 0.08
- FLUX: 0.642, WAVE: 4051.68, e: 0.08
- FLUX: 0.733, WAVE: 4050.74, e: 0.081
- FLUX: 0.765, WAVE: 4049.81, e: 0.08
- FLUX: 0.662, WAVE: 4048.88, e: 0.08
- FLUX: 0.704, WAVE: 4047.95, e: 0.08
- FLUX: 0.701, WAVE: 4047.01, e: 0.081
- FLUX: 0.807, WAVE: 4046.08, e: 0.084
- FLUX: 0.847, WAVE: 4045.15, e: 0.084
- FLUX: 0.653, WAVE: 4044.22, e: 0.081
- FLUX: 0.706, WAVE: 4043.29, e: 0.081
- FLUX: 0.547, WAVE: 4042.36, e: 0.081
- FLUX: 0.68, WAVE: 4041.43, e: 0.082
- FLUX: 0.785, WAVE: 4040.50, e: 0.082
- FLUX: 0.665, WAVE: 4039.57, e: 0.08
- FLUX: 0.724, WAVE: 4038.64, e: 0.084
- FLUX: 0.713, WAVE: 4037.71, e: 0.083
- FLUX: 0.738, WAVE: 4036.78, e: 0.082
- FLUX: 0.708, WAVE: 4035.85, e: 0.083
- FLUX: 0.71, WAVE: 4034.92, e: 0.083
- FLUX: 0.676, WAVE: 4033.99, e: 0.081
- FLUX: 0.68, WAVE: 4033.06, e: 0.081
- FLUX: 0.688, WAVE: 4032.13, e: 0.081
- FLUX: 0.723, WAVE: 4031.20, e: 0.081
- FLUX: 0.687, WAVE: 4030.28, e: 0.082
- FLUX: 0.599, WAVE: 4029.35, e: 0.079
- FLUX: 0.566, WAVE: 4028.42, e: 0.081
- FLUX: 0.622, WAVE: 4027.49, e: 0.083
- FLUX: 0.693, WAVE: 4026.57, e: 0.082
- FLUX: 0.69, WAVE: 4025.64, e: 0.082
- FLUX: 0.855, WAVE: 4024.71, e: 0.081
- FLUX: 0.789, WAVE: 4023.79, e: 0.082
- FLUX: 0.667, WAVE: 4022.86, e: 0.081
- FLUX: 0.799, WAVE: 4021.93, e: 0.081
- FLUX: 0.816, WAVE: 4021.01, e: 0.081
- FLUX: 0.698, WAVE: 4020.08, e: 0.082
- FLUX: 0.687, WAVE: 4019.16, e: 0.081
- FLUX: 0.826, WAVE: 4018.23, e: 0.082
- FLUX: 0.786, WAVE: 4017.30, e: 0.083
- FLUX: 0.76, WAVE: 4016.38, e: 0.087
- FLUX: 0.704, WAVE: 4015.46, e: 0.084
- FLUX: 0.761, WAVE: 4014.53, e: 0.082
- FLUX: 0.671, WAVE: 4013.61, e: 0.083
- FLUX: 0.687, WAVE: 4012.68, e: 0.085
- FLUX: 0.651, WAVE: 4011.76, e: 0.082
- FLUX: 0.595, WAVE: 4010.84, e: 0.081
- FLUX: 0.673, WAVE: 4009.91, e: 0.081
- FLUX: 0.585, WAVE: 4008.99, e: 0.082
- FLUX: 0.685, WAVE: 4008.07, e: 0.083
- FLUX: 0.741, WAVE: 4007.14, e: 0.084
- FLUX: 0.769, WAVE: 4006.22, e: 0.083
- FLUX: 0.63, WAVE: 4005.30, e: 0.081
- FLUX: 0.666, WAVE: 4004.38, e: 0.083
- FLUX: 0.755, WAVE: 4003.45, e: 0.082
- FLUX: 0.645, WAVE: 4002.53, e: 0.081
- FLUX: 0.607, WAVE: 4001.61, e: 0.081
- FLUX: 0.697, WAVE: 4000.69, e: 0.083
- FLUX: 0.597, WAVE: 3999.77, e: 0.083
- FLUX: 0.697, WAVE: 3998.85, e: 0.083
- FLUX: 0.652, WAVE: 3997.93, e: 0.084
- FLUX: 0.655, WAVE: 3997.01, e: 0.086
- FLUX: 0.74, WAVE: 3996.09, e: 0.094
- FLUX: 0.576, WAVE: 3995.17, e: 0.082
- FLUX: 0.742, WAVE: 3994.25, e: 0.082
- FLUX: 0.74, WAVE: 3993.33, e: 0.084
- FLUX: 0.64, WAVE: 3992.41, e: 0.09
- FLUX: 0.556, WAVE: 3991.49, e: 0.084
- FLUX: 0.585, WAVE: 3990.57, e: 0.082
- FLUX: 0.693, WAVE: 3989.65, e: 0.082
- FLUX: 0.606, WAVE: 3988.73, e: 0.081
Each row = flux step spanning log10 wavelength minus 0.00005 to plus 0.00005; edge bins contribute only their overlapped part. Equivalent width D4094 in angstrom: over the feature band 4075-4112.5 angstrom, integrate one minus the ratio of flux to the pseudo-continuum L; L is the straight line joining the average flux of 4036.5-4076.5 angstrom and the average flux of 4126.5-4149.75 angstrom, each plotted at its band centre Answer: 4.5 angstrom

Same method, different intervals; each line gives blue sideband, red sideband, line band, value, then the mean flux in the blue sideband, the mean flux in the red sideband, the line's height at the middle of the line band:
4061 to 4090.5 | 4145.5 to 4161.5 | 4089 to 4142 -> 5.51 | 0.66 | 0.731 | 0.696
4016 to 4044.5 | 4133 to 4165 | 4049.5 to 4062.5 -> 0.42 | 0.708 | 0.705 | 0.707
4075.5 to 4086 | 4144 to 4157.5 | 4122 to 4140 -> 0.98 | 0.657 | 0.718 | 0.701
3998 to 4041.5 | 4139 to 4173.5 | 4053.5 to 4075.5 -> 0.68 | 0.699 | 0.692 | 0.697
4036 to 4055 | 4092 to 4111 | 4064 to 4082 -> -1.30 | 0.712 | 0.554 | 0.635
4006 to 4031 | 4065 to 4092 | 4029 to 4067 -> -0.52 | 0.706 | 0.654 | 0.68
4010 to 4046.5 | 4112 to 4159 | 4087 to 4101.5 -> 2.88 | 0.709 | 0.69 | 0.697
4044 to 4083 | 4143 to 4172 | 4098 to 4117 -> 3.14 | 0.687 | 0.696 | 0.691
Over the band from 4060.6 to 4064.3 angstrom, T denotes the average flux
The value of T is 0.65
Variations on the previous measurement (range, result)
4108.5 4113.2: 0.697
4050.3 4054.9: 0.708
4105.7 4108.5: 0.534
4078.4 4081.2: 0.681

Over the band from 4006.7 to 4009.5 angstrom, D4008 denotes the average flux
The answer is 0.67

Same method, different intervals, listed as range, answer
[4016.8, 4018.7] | 0.803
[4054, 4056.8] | 0.767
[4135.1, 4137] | 0.641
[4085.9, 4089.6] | 0.633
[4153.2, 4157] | 0.714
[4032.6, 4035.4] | 0.688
